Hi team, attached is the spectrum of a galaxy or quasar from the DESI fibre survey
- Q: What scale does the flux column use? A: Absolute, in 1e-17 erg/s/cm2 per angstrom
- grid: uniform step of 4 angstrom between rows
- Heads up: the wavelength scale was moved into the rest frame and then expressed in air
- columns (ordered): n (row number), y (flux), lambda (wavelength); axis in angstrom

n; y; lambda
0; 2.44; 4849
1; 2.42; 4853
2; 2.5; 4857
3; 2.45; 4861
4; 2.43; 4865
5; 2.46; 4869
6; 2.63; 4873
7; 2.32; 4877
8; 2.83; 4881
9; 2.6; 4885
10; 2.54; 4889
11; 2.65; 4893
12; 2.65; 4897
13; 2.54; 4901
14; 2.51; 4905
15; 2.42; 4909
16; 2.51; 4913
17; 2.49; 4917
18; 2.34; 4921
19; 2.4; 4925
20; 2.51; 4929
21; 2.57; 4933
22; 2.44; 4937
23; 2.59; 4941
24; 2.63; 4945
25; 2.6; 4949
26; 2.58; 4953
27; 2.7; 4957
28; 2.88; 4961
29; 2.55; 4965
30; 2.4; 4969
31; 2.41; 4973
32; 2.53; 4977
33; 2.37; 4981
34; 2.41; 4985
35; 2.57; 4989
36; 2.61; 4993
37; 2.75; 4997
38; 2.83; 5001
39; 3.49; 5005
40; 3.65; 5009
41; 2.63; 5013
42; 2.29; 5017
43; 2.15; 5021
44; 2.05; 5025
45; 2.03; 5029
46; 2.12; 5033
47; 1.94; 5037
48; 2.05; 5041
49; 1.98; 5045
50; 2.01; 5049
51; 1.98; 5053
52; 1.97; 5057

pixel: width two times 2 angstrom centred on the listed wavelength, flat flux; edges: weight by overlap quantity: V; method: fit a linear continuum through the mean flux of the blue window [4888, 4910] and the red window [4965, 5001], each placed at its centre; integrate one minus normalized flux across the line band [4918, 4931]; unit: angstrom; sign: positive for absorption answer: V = 0.6 angstrom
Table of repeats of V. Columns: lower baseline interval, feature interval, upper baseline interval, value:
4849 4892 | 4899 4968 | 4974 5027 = 0.9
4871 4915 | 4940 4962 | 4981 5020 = 0.1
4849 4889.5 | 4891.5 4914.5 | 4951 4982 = -0.1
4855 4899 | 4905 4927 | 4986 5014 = 1.9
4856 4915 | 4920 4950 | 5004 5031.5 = 0.4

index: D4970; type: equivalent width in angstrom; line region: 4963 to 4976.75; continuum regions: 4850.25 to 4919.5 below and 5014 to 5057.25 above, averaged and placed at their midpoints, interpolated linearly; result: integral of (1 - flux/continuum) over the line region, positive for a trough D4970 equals -1.2 angstrom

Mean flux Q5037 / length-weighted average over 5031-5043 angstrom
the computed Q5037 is 2.04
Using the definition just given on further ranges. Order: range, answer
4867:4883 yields 2.56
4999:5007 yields 3.16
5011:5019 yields 2.46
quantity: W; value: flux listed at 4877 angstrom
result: 2.32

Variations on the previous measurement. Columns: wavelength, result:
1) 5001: 2.83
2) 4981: 2.37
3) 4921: 2.34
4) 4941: 2.59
